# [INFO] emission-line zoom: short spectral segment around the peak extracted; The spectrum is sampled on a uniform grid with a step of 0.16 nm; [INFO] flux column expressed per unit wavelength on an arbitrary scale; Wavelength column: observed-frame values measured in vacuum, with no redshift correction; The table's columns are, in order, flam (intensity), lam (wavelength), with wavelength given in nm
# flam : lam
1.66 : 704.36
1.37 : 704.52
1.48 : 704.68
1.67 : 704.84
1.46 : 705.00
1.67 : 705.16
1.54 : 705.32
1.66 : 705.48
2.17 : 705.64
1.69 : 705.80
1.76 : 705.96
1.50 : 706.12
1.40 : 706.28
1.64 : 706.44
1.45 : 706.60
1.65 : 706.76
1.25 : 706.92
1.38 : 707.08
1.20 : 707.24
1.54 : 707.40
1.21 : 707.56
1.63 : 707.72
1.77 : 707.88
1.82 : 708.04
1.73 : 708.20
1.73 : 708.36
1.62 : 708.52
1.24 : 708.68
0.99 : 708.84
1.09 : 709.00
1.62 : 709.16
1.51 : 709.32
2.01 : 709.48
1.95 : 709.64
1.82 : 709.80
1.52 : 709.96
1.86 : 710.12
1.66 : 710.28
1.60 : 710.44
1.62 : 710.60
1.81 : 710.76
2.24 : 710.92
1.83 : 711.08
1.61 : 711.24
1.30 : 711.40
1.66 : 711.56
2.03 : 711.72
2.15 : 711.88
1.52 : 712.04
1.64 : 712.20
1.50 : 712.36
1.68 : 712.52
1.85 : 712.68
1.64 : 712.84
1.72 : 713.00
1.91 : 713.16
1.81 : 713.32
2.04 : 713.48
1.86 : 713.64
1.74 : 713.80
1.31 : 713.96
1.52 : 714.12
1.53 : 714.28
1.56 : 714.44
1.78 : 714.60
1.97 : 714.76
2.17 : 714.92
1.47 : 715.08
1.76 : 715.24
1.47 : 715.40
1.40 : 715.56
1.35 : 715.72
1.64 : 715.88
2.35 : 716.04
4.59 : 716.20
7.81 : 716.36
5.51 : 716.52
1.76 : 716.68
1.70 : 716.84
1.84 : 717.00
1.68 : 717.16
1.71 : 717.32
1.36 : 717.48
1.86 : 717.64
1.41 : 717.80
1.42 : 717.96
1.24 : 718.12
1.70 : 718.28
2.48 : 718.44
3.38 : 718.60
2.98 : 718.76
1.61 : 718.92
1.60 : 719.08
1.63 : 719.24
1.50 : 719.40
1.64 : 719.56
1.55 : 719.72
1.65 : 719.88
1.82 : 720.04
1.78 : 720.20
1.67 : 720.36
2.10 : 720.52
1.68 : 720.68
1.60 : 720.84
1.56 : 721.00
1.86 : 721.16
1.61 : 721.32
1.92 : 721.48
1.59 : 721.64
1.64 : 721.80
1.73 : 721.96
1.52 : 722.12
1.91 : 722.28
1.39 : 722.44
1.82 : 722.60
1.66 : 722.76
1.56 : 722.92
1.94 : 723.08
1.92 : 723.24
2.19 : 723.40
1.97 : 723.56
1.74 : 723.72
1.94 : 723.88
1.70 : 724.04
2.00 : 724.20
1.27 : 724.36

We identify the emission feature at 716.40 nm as Halpha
